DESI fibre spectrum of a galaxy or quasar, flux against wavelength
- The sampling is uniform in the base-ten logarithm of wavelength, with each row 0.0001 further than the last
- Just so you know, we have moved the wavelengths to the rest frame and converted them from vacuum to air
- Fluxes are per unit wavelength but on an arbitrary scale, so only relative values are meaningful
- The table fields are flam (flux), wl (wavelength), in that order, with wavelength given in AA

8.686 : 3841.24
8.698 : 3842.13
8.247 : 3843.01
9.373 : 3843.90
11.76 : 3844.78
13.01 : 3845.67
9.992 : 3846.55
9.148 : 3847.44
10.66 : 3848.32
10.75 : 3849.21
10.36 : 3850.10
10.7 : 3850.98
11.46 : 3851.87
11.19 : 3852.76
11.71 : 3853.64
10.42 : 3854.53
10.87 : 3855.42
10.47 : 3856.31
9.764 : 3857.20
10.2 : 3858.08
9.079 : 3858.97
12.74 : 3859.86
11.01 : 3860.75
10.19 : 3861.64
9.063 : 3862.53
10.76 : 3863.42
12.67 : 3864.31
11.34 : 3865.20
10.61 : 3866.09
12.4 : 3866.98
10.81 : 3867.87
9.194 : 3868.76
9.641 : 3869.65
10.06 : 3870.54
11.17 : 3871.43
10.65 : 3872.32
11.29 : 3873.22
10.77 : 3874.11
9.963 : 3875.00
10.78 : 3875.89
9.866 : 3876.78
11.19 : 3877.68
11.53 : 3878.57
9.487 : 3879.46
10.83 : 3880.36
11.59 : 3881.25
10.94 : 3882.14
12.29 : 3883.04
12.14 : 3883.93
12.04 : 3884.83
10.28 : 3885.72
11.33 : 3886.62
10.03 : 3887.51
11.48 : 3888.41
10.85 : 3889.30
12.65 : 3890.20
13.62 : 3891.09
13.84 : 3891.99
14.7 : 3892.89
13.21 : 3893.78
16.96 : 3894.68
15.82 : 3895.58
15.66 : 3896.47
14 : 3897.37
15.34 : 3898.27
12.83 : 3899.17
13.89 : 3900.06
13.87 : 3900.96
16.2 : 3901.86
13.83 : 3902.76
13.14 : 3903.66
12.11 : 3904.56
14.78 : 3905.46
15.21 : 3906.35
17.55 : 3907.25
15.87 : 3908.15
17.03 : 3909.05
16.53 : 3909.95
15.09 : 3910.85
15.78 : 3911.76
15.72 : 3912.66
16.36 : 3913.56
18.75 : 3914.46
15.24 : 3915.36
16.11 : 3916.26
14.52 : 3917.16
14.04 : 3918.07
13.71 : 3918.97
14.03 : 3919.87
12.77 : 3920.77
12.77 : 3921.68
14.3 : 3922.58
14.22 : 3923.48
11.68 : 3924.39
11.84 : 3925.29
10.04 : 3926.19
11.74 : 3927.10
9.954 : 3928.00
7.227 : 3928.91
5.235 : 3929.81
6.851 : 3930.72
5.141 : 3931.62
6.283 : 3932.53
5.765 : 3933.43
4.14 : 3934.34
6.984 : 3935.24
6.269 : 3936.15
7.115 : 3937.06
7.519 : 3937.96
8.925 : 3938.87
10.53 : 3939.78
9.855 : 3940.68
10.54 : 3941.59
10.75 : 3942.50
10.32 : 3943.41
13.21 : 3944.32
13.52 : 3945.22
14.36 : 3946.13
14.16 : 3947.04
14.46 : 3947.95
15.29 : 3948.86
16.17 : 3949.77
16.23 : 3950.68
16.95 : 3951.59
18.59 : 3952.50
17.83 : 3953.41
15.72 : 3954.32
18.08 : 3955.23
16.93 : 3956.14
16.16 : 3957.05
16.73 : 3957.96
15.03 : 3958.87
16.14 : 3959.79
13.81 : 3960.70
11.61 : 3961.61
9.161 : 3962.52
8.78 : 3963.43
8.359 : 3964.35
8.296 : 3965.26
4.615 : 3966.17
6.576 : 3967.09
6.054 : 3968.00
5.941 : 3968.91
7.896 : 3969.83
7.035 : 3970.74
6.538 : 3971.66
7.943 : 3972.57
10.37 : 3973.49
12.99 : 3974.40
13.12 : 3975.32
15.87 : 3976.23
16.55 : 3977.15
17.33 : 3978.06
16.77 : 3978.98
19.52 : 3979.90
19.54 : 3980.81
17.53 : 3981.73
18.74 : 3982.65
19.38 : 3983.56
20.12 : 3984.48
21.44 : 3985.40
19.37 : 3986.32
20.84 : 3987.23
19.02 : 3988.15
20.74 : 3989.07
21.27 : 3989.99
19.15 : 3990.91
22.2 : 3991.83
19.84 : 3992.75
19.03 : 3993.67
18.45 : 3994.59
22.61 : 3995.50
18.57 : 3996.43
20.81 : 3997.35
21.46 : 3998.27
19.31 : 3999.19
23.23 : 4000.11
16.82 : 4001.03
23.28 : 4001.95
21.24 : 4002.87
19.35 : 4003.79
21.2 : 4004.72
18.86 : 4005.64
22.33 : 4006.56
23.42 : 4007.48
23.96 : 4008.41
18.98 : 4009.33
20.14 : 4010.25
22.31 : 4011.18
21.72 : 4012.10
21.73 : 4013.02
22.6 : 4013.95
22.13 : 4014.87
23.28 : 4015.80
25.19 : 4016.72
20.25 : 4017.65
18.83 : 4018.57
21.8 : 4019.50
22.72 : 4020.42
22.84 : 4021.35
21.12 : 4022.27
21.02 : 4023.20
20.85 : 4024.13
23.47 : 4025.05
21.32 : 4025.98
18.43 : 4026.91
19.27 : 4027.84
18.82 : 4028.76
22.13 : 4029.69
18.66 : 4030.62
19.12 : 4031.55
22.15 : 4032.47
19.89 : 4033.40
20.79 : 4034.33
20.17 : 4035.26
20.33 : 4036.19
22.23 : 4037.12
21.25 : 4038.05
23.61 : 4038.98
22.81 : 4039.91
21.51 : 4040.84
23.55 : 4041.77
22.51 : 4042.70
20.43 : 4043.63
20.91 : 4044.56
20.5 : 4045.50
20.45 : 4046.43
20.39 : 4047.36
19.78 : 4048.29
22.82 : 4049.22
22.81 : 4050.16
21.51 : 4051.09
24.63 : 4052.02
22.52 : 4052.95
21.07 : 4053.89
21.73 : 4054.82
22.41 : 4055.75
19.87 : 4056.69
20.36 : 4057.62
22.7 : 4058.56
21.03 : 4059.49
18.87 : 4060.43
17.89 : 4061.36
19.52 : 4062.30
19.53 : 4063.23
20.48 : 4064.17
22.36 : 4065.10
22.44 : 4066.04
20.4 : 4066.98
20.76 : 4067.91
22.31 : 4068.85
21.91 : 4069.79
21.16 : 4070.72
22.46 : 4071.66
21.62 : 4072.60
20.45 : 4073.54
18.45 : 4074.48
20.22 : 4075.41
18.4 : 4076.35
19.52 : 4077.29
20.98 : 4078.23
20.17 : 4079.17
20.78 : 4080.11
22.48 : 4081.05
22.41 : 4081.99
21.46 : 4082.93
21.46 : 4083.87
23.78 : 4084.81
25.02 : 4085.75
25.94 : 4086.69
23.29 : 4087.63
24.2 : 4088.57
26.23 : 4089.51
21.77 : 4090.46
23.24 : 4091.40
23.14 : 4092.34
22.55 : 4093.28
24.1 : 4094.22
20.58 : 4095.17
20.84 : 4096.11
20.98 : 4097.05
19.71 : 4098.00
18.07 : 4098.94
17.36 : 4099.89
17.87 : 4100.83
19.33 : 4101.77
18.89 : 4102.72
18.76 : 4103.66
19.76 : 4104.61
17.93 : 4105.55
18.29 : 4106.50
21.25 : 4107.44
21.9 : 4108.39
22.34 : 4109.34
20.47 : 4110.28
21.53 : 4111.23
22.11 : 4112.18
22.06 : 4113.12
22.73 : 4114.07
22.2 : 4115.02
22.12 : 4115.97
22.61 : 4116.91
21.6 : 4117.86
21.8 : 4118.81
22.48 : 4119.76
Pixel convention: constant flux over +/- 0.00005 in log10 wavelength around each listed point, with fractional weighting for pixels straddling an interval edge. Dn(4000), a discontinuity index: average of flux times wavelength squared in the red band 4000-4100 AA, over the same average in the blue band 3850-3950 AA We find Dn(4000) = 1.93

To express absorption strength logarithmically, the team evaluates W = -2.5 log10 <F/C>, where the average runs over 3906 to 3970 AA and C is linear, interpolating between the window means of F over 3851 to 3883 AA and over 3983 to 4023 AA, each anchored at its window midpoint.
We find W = 0.283 mag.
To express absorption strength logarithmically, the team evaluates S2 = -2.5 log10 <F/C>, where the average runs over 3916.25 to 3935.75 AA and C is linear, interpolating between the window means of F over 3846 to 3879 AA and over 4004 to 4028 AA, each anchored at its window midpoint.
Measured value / 0.412 mag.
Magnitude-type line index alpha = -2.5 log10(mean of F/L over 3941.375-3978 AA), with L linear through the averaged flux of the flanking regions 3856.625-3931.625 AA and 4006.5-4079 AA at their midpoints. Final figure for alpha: 0.280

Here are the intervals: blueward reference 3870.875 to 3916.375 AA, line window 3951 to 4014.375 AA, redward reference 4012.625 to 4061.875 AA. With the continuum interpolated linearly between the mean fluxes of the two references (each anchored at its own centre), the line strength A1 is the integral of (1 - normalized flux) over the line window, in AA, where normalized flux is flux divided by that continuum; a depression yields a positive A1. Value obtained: 5.32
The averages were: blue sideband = 13.4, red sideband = 21.3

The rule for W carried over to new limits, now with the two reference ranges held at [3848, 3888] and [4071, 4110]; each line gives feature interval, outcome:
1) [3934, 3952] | 0.25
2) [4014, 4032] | -0.17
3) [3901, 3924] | -0.17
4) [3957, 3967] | 0.32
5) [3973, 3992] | -0.12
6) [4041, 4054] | -0.14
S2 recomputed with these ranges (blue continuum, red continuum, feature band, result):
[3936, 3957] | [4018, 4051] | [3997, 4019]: -0.140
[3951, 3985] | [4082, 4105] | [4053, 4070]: -0.072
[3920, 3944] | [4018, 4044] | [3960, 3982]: 0.235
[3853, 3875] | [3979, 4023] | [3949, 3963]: 0.116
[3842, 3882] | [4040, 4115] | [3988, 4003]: -0.186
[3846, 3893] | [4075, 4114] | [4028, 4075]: -0.099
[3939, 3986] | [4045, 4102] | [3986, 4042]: -0.226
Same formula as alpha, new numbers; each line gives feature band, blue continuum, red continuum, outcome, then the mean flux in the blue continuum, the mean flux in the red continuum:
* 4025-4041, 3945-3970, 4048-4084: -0.12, 13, 21.1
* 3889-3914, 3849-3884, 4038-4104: -0.17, 10.8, 21.3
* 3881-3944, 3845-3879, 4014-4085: 0.09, 10.7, 21.2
